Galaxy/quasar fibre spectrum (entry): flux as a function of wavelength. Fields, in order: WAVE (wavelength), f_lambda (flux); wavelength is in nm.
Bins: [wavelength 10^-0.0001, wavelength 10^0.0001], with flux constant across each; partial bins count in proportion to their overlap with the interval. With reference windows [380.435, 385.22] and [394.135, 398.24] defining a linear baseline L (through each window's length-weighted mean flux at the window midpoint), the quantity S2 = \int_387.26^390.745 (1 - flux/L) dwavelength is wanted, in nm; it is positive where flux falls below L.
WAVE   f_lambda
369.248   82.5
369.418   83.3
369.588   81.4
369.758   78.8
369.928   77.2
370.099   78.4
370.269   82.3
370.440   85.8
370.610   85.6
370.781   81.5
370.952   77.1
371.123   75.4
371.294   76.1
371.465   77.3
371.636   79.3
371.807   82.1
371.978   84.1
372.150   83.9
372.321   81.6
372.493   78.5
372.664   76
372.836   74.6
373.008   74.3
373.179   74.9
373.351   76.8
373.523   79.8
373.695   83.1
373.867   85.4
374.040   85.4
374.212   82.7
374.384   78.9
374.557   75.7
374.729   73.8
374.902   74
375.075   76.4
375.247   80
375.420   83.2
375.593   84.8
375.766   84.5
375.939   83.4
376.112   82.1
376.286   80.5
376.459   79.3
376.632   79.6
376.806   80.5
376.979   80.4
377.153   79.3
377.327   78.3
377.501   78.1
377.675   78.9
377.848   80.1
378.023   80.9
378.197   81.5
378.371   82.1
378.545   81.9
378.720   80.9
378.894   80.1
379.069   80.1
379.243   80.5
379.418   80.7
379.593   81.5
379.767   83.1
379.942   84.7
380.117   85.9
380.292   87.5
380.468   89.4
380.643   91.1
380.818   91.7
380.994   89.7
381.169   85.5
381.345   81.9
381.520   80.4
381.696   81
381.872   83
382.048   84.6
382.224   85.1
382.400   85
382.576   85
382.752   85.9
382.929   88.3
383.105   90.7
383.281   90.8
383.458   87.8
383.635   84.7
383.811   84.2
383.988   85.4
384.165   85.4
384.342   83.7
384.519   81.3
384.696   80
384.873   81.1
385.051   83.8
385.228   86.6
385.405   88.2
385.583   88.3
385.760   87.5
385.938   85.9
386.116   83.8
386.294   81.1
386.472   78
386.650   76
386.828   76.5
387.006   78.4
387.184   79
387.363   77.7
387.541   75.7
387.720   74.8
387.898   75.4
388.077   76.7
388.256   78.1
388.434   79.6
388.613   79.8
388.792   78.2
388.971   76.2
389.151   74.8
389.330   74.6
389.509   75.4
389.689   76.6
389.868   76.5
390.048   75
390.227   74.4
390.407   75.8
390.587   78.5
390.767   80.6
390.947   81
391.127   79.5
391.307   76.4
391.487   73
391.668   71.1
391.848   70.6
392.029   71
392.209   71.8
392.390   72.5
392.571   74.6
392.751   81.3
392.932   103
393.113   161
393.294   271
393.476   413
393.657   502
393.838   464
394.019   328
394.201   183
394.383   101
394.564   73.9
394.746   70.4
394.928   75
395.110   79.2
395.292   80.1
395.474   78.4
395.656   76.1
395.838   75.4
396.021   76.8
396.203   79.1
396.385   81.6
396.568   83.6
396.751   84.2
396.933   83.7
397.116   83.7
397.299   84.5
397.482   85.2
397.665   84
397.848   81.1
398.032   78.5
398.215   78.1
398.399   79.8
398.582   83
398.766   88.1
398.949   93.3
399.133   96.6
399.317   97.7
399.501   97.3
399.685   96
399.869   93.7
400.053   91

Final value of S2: 0.345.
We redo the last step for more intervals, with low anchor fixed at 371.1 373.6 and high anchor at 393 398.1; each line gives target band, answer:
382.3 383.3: 0.19 nm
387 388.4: 0.51 nm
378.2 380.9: 0.40 nm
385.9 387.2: 0.42 nm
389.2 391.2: 0.80 nm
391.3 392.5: 0.55 nm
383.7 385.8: 0.53 nm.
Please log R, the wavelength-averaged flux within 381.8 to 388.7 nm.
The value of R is 82.6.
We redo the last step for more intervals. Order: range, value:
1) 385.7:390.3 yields 77.9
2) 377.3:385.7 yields 84.2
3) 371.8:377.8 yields 79.8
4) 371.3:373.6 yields 78.6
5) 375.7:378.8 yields 80.6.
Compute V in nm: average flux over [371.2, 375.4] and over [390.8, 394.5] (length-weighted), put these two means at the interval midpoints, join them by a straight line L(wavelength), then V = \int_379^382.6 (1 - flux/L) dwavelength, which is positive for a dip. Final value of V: 0.89 nm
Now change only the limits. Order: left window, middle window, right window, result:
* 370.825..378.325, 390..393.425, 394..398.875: -0.290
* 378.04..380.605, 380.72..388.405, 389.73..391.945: -0.312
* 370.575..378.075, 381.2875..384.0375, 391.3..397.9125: 0.393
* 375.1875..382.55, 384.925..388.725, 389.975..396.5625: 0.937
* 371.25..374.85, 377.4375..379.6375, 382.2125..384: 0.073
